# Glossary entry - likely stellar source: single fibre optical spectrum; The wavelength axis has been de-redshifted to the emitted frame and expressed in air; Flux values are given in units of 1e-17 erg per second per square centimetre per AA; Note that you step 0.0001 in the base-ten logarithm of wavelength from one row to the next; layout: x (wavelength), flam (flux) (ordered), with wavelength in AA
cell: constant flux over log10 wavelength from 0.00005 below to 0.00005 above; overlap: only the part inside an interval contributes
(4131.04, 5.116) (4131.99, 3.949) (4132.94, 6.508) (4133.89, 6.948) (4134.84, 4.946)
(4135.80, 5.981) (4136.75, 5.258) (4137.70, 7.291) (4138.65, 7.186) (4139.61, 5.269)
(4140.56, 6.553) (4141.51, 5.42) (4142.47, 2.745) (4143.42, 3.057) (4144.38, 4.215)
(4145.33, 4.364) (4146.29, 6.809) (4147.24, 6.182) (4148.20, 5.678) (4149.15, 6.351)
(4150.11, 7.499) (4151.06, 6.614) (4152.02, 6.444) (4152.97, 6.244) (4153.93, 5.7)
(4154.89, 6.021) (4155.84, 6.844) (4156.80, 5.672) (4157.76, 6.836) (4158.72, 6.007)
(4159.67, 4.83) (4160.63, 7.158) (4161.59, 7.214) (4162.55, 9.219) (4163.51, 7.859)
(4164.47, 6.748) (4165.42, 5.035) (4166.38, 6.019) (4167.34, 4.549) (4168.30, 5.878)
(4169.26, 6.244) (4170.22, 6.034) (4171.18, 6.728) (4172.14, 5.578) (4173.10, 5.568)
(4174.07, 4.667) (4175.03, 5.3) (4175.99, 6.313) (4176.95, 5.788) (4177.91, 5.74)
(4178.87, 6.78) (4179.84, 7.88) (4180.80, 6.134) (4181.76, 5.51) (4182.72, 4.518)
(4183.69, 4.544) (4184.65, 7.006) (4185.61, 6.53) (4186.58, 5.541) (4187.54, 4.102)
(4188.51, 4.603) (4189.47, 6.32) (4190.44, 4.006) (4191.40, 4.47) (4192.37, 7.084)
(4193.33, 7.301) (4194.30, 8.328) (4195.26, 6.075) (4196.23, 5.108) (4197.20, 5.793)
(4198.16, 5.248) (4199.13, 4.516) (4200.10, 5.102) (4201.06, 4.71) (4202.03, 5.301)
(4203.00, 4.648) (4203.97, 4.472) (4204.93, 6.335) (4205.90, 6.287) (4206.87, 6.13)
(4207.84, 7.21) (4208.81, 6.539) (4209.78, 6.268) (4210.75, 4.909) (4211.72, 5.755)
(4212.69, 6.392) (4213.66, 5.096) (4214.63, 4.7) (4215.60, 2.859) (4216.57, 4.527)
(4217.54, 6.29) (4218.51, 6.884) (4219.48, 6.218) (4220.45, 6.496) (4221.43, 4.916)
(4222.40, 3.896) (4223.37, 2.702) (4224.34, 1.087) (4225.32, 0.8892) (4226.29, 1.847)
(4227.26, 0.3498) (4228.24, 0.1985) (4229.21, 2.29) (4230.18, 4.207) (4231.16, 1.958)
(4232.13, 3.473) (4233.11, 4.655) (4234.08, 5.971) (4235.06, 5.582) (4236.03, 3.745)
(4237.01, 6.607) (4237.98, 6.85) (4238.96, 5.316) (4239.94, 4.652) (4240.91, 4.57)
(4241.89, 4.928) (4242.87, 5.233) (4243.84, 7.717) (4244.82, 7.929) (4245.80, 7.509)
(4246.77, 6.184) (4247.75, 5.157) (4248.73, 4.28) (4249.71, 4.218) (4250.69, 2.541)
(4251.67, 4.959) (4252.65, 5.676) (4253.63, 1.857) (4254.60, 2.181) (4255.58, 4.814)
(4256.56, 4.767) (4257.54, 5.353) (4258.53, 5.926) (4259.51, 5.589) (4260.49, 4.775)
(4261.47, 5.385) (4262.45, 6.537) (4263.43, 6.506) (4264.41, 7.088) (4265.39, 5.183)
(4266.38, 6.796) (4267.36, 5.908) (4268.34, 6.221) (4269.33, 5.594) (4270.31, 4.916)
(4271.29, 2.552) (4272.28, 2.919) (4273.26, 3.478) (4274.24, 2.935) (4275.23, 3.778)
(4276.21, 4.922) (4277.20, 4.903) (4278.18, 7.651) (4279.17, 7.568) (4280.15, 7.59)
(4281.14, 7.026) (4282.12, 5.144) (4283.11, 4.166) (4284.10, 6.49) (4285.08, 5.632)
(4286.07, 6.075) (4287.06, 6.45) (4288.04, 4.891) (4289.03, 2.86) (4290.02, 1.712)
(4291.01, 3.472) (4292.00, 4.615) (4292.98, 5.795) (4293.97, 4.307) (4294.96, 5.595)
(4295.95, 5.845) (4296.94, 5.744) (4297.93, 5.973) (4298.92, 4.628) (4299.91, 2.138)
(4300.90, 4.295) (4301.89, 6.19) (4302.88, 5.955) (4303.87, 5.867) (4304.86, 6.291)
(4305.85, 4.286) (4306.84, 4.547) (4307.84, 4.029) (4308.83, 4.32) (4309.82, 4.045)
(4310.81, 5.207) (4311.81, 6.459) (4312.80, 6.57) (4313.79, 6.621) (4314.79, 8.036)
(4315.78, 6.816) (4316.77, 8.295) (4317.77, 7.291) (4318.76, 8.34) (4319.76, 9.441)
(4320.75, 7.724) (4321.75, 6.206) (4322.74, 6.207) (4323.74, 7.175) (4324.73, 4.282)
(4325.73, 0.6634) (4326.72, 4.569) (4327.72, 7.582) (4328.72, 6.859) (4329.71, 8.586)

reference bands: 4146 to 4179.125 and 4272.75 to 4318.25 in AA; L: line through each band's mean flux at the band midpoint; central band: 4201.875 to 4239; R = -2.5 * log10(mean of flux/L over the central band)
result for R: 0.26 mag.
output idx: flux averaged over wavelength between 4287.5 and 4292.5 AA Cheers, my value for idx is 3.55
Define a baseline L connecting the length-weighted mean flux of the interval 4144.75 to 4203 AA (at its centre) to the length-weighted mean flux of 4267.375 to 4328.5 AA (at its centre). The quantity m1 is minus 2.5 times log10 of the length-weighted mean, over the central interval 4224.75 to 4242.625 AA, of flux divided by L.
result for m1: 0.44 mag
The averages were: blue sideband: 5.96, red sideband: 5.44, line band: 3.79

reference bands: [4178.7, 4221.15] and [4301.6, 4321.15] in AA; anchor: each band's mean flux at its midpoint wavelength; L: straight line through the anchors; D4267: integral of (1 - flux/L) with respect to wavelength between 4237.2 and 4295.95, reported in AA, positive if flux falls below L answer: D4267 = 8.4 AA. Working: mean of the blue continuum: 5.68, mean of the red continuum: 6.31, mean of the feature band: 5.19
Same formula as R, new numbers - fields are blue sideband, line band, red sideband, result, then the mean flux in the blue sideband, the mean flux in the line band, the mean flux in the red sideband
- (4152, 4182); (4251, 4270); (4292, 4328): 0.12 mag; 6.21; 5.29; 5.73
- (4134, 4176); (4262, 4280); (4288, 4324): 0.07 mag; 5.96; 5.34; 5.62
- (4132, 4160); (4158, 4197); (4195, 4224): -0.08 mag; 5.82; 6.01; 5.35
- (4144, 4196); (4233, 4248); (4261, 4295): -0.06 mag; 6.05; 5.83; 5.21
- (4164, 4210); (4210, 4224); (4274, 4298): 0.10 mag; 5.76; 5.1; 5.26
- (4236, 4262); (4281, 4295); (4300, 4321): 0.18 mag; 5.16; 4.88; 6.13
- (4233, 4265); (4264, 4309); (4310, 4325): 0.21 mag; 5.31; 5.1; 6.96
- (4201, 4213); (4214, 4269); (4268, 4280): 0.12 mag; 5.79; 4.74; 4.85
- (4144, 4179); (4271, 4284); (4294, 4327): 0.15 mag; 6.13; 5.05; 5.74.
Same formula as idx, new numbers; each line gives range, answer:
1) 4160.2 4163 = 7.85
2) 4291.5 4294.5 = 4.92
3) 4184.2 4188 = 5.8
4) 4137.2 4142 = 6.33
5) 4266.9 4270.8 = 5.66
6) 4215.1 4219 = 5.15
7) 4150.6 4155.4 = 6.21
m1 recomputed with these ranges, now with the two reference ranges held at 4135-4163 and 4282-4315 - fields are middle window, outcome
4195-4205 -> 0.111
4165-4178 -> 0.037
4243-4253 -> -0.038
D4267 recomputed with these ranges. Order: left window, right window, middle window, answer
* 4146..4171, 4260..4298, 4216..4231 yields 6.0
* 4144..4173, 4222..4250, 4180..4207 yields -1.2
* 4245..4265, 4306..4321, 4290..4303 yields 2.7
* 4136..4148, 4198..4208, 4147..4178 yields -4.7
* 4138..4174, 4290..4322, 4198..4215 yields 1.0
